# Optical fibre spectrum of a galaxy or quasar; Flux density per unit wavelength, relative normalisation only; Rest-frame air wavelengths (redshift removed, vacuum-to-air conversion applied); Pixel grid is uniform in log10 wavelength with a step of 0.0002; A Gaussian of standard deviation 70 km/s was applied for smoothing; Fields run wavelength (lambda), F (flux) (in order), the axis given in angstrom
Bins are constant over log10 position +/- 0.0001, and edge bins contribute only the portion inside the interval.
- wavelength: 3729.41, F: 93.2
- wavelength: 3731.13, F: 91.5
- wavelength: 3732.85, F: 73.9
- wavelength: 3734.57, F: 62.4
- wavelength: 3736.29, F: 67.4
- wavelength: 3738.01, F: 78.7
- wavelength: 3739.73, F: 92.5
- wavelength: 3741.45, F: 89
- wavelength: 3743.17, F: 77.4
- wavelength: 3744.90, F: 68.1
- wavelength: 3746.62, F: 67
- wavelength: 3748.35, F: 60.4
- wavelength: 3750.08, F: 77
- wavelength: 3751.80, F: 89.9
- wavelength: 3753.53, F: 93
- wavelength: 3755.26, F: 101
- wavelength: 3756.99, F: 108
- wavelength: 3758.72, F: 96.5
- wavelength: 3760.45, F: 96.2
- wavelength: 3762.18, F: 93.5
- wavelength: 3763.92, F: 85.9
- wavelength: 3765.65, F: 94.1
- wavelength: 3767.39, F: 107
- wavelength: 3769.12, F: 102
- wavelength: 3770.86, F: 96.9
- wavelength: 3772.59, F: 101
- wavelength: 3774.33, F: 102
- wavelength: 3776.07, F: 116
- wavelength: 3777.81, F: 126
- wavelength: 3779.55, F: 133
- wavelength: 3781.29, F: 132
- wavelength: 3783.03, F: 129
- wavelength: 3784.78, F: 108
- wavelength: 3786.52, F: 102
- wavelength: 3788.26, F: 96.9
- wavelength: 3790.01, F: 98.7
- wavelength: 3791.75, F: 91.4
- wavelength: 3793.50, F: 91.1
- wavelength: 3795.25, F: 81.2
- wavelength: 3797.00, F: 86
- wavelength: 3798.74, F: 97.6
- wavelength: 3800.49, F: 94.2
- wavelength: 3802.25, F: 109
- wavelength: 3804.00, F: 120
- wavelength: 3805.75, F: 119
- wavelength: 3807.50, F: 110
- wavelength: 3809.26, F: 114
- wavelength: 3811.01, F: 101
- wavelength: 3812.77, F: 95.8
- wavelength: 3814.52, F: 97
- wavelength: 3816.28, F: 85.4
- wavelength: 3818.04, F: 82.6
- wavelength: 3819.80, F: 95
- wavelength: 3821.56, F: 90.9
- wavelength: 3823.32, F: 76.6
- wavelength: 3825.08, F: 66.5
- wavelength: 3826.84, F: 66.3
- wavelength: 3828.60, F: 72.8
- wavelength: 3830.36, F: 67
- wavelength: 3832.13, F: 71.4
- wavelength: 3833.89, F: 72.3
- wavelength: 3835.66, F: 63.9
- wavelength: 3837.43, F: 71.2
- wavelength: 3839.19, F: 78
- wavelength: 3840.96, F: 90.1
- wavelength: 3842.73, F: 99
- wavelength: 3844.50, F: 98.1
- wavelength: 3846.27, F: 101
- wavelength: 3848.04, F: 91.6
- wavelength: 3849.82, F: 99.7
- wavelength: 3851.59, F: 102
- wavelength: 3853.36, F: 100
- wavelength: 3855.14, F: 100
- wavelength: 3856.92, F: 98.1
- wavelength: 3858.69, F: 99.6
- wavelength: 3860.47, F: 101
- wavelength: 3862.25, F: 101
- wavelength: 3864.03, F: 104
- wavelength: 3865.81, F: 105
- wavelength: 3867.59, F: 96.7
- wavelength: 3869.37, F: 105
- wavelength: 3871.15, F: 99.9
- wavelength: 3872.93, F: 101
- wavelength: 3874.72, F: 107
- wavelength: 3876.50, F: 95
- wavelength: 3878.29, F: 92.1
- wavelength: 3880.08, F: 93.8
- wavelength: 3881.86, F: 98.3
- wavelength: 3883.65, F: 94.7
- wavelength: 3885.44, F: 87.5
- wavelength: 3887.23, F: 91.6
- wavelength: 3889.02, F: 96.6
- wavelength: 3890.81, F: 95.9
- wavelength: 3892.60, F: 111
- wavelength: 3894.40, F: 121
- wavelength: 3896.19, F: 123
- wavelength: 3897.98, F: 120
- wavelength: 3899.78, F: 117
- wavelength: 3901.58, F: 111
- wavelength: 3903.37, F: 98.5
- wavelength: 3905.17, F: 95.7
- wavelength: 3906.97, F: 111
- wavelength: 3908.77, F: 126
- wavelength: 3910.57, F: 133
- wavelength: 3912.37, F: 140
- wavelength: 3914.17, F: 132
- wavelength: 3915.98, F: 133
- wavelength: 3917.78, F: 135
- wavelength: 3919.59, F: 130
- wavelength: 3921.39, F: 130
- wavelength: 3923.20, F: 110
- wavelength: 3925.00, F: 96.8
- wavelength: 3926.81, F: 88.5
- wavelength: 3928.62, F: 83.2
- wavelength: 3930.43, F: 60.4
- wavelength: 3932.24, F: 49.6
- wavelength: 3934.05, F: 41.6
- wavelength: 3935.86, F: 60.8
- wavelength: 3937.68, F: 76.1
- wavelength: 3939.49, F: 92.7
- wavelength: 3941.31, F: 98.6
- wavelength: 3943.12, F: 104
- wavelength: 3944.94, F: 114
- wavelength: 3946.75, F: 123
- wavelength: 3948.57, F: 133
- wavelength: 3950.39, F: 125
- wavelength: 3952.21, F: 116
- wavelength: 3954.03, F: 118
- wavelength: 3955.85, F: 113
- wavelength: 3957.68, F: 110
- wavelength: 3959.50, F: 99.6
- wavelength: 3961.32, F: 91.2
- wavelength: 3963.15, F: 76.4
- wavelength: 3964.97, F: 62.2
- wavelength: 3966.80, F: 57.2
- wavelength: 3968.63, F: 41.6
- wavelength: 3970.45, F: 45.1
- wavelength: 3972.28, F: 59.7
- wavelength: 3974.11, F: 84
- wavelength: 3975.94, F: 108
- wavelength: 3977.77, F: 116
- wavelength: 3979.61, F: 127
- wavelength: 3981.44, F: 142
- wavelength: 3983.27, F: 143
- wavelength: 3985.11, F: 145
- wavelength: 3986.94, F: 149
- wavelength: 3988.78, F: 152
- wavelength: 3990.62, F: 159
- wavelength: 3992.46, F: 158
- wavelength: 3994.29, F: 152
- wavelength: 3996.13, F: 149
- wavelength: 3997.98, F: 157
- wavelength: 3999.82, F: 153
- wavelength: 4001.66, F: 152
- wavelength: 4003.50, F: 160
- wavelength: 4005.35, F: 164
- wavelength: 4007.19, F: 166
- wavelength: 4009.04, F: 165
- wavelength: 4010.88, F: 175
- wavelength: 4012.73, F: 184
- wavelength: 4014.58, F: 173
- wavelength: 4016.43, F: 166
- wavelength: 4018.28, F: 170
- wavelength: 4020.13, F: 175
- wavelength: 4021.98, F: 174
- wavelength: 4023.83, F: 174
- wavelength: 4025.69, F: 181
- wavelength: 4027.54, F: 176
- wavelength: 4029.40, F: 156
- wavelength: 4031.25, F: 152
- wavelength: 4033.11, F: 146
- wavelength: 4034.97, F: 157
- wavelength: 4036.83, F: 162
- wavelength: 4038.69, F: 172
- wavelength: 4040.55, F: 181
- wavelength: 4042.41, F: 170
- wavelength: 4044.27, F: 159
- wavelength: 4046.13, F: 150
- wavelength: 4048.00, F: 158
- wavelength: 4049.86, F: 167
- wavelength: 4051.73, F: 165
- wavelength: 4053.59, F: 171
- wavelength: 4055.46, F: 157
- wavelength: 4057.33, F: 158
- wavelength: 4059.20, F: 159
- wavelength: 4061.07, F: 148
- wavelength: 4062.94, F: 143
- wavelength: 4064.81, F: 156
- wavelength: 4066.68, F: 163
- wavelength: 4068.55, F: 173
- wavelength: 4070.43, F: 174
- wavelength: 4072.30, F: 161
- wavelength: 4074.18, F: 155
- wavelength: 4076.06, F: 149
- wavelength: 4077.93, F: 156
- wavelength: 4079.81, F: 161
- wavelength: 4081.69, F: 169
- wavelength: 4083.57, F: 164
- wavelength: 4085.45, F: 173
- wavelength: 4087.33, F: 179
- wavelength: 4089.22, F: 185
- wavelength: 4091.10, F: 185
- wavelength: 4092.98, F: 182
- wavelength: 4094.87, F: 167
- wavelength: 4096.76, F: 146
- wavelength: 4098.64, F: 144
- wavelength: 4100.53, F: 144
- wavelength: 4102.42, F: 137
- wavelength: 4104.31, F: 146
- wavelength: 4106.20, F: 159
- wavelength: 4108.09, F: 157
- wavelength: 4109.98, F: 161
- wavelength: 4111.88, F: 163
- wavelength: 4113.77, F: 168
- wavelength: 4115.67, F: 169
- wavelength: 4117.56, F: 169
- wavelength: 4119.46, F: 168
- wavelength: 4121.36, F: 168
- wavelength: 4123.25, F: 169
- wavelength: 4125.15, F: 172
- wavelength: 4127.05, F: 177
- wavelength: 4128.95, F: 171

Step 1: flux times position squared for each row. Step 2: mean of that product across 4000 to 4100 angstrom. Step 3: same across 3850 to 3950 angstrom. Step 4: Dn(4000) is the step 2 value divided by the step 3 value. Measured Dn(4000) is 1.72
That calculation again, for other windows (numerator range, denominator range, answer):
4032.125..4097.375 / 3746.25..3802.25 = 1.92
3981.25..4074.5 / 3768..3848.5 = 1.90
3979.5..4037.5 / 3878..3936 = 1.62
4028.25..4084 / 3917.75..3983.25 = 1.78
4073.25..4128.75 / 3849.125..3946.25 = 1.77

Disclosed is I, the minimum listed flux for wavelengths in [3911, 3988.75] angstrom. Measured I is 41.6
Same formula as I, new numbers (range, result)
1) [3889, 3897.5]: 95.9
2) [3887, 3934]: 49.6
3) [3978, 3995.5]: 127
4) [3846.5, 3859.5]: 91.6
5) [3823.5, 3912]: 63.9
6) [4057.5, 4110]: 137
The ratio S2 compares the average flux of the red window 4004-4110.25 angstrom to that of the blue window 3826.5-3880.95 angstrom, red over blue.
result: 1.8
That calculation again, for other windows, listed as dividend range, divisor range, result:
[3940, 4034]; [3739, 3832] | 1.40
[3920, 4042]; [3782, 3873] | 1.35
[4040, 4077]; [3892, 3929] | 1.37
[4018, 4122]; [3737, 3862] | 1.74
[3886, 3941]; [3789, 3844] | 1.16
